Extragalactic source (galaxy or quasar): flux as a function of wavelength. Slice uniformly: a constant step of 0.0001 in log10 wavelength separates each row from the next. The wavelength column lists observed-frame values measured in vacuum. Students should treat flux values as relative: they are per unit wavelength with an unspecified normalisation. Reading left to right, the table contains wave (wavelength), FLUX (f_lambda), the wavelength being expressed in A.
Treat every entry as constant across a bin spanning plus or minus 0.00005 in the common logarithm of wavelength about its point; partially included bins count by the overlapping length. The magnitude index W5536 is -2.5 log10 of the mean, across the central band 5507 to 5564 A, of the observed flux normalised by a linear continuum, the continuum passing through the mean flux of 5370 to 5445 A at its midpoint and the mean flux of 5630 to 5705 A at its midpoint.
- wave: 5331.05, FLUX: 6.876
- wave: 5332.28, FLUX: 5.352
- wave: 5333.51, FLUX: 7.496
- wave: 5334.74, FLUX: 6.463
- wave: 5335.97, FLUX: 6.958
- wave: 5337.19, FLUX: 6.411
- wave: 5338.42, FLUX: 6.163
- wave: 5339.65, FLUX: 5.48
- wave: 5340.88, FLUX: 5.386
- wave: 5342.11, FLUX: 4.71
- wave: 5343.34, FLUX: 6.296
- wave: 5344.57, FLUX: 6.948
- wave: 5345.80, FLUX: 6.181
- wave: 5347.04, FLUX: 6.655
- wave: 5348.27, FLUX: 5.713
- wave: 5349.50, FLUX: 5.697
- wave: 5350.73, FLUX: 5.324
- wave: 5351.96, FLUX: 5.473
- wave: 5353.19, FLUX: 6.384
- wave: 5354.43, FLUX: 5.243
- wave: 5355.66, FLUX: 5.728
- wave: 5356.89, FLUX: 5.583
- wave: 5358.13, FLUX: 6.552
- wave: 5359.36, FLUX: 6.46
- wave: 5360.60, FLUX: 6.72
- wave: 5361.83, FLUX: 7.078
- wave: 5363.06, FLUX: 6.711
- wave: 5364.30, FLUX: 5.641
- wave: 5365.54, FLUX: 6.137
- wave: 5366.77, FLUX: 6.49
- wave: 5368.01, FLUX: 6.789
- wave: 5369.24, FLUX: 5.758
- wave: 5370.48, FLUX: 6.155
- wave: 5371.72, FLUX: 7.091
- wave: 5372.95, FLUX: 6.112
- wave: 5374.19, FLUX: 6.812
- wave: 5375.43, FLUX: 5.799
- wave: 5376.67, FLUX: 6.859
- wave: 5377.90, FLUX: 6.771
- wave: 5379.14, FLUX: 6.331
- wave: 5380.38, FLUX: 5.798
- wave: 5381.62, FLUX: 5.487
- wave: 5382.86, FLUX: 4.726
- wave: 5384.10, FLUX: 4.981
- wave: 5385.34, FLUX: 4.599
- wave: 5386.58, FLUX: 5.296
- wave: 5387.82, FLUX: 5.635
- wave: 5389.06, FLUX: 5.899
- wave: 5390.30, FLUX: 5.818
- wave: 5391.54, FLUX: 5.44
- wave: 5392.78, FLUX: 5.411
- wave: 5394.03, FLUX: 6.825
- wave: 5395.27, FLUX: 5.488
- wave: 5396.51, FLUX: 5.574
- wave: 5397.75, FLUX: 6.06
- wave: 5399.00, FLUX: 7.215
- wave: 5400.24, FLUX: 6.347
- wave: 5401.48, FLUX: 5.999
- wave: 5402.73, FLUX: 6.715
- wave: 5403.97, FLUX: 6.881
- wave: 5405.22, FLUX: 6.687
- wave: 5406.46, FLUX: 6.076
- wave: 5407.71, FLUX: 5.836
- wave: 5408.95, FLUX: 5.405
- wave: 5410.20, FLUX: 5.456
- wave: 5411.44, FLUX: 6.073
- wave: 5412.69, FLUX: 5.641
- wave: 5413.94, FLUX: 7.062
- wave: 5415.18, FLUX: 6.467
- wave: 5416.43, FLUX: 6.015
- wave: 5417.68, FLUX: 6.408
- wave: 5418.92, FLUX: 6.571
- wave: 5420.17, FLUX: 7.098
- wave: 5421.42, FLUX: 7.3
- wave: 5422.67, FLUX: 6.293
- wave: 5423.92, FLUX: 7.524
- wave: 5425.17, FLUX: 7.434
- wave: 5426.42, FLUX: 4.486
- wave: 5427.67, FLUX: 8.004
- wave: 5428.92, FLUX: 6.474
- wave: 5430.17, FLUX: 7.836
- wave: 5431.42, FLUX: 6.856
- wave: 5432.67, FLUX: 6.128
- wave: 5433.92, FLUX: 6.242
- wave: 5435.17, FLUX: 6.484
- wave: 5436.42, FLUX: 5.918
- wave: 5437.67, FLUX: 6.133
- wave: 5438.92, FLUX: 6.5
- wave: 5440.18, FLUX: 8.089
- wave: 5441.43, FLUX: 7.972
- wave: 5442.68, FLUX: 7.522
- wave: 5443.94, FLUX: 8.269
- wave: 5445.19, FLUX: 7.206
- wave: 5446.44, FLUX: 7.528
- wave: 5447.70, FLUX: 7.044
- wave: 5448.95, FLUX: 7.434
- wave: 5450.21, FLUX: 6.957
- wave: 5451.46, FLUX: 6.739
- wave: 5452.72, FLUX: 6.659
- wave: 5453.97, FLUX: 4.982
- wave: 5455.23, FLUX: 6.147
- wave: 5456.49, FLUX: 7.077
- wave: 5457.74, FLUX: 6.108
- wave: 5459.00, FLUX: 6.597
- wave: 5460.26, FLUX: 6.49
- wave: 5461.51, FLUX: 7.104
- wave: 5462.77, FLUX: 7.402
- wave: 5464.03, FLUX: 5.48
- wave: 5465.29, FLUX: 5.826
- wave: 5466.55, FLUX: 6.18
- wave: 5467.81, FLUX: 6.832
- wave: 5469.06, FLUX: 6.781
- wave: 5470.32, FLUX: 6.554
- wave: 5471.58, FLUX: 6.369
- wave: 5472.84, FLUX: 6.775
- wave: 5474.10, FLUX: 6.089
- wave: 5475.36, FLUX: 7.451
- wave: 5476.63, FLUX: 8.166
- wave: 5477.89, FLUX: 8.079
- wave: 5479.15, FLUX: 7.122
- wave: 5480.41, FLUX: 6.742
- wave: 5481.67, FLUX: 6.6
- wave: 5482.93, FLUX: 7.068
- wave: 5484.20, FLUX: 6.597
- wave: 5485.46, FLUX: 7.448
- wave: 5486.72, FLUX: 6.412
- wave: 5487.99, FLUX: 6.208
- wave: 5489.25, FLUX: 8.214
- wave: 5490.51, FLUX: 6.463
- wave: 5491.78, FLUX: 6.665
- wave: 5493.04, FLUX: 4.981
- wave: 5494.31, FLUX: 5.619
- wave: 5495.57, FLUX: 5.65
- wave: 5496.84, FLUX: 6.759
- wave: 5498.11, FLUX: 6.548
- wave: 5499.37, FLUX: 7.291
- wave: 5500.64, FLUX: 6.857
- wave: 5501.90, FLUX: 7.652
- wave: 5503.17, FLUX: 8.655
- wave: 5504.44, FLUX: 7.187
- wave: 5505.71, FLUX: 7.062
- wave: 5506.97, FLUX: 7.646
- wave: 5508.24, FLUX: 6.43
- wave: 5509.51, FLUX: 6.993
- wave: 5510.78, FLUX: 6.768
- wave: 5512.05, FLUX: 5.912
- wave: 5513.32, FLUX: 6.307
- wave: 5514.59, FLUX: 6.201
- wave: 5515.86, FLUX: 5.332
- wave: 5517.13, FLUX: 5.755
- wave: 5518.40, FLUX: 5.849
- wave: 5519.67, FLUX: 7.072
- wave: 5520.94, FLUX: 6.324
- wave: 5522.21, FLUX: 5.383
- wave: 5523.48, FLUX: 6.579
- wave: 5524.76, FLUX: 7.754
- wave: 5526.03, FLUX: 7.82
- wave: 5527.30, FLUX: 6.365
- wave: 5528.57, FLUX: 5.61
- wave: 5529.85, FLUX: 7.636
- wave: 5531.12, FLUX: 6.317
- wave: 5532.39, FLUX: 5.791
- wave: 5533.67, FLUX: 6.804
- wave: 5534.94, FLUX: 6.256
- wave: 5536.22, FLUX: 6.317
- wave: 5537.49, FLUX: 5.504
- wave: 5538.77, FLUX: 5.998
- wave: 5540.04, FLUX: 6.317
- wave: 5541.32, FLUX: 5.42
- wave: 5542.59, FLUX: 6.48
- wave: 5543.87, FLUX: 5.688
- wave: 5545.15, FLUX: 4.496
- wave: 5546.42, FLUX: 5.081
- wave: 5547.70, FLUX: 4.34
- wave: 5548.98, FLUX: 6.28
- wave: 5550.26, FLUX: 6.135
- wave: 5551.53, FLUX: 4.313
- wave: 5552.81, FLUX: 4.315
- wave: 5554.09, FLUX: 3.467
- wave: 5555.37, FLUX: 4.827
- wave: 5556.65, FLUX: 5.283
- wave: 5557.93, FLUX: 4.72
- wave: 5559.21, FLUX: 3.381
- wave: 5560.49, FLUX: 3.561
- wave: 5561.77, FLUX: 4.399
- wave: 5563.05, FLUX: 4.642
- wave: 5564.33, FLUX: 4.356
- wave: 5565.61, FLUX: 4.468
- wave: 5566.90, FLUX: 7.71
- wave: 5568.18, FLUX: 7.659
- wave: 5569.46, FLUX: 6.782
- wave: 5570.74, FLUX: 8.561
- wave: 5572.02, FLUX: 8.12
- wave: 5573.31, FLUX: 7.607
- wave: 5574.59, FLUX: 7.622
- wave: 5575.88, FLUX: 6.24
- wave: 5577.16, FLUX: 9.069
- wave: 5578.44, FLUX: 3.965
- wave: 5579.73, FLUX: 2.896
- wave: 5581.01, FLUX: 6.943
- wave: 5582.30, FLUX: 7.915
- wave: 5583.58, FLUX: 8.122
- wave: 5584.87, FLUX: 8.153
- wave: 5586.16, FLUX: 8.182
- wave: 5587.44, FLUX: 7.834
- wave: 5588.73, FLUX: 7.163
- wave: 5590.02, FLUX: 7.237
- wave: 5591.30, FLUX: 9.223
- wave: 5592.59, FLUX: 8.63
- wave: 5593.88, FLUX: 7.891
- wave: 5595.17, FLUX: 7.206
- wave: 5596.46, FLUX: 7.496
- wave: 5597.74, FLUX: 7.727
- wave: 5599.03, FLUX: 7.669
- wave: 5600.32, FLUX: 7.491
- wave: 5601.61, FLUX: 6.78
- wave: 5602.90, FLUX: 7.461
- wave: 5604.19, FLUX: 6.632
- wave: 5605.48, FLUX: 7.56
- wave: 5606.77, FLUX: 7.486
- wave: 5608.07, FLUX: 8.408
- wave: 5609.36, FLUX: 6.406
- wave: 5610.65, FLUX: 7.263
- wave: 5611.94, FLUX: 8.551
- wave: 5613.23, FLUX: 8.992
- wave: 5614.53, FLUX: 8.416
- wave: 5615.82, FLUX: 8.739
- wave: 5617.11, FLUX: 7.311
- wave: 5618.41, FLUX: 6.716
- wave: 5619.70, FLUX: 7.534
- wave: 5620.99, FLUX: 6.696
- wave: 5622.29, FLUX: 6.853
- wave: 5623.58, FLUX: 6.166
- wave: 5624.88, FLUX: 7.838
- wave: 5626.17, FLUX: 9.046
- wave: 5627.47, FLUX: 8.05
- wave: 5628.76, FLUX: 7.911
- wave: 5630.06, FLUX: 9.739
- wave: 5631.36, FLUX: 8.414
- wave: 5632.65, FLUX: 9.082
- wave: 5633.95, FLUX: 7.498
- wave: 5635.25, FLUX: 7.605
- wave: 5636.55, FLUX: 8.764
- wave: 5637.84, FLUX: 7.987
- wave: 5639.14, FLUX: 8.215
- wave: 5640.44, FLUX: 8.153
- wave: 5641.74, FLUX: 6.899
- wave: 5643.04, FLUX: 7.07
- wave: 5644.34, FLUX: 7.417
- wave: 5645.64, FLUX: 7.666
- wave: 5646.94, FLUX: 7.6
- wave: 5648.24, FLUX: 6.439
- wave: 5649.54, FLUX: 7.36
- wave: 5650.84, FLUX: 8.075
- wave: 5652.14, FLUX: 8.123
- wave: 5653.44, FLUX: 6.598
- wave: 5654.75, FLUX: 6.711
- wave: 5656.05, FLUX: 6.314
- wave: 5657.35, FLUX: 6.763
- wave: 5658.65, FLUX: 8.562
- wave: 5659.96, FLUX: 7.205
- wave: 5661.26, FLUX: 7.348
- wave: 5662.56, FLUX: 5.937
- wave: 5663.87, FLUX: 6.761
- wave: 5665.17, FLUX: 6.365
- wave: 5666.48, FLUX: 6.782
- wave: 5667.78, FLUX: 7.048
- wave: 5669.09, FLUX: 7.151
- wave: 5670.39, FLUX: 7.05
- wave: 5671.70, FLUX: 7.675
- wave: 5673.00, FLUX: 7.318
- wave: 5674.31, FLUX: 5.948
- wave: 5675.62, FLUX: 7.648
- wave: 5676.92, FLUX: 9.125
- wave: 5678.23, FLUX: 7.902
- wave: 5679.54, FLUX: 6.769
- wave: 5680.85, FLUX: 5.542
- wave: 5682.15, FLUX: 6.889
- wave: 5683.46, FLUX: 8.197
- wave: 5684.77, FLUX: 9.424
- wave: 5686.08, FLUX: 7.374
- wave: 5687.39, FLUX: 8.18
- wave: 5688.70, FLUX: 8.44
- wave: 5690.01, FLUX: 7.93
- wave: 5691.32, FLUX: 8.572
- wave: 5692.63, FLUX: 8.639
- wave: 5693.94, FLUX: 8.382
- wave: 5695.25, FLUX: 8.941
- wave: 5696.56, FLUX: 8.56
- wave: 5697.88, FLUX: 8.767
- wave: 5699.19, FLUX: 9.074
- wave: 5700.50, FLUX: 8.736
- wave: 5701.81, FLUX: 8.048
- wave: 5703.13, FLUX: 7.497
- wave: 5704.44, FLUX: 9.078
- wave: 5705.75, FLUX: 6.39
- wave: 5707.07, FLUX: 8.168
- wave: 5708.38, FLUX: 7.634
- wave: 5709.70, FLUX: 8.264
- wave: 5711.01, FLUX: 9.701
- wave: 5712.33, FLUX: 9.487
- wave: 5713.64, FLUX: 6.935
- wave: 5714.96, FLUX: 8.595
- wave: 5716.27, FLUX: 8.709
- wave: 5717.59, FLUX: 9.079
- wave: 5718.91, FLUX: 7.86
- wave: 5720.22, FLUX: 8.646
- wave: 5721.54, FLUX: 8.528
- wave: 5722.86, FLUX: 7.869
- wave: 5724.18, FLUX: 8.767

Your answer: 0.21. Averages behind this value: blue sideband 6.35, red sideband 7.7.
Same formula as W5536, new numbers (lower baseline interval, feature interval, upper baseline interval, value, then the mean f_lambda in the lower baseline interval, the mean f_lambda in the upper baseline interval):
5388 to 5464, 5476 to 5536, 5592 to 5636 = 0.06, 6.54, 7.74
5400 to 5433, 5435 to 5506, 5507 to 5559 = -0.10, 6.49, 5.9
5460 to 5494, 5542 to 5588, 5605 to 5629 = 0.23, 6.74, 7.68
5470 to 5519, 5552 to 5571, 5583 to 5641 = 0.39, 6.73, 7.83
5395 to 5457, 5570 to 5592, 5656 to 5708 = -0.01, 6.61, 7.68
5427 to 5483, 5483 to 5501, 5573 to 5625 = 0.07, 6.84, 7.41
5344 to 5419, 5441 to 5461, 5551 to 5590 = -0.14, 6.08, 6.1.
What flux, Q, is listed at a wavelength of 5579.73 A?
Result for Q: 2.896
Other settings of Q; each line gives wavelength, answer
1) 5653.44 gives 6.598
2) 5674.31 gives 5.948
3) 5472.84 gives 6.775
